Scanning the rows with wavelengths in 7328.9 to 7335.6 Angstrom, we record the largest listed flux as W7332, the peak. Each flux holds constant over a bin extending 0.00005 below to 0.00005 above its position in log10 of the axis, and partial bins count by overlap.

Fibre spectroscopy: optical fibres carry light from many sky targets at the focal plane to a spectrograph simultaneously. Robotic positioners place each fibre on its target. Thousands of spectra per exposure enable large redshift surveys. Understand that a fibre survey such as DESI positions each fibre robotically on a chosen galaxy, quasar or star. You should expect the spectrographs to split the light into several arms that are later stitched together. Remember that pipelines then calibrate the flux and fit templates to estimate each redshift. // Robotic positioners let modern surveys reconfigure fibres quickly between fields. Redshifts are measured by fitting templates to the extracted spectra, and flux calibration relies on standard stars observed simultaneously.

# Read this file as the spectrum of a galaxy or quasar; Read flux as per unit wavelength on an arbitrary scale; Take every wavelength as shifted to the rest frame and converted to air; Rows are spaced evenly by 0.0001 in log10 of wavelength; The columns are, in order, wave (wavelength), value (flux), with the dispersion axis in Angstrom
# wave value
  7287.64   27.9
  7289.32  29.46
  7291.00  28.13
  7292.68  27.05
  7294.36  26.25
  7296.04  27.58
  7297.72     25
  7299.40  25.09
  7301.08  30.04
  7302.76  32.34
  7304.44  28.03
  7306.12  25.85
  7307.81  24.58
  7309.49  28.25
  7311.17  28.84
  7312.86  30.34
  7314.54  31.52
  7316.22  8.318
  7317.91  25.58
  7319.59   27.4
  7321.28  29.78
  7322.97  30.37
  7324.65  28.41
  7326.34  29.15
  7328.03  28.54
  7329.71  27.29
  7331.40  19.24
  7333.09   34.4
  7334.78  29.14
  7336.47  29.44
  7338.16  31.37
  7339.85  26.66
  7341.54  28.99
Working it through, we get 34.4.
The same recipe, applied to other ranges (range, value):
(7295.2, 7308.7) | 32.34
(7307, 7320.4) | 31.52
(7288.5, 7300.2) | 29.46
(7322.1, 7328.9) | 30.37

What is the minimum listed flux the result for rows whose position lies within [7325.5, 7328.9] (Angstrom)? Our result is 28.54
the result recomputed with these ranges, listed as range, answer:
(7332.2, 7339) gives 29.14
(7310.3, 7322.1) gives 8.318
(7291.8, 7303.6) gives 25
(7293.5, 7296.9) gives 26.25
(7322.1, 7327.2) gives 28.41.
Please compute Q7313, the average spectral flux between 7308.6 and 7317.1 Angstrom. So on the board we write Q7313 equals 25.5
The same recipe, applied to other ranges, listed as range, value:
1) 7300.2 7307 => 29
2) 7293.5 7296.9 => 26.9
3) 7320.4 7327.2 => 29.4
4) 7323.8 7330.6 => 28.3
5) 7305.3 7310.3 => 26.2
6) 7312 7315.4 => 30.8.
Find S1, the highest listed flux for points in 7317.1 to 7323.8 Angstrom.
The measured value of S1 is 30.37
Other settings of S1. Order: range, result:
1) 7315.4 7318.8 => 25.58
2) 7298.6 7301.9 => 30.04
